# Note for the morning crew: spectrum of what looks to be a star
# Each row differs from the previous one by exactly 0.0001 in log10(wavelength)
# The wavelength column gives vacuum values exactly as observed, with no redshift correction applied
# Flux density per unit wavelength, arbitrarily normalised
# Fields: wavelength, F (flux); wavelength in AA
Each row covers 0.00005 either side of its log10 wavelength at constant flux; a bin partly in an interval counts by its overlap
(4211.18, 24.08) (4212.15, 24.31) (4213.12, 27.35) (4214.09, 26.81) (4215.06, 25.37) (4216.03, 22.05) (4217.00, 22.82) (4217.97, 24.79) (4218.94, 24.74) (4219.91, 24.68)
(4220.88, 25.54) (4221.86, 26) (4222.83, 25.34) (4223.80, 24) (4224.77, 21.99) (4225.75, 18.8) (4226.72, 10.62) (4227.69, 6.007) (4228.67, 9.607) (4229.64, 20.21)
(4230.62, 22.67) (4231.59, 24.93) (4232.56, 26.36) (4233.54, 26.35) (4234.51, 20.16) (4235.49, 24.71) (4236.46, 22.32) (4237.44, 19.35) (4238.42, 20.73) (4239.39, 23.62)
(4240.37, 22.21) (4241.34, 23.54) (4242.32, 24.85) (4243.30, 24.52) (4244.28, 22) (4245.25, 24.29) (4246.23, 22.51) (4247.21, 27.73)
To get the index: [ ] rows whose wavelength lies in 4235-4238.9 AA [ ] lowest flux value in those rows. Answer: 19.35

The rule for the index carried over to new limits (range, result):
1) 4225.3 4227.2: 10.62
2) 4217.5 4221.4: 24.68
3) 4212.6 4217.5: 22.05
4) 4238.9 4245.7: 22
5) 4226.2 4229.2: 6.007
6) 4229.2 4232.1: 20.21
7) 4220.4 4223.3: 25.34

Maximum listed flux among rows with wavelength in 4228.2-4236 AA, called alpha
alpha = 26.36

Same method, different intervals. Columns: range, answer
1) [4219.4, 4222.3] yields 26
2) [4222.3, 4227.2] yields 25.34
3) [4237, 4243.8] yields 24.85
